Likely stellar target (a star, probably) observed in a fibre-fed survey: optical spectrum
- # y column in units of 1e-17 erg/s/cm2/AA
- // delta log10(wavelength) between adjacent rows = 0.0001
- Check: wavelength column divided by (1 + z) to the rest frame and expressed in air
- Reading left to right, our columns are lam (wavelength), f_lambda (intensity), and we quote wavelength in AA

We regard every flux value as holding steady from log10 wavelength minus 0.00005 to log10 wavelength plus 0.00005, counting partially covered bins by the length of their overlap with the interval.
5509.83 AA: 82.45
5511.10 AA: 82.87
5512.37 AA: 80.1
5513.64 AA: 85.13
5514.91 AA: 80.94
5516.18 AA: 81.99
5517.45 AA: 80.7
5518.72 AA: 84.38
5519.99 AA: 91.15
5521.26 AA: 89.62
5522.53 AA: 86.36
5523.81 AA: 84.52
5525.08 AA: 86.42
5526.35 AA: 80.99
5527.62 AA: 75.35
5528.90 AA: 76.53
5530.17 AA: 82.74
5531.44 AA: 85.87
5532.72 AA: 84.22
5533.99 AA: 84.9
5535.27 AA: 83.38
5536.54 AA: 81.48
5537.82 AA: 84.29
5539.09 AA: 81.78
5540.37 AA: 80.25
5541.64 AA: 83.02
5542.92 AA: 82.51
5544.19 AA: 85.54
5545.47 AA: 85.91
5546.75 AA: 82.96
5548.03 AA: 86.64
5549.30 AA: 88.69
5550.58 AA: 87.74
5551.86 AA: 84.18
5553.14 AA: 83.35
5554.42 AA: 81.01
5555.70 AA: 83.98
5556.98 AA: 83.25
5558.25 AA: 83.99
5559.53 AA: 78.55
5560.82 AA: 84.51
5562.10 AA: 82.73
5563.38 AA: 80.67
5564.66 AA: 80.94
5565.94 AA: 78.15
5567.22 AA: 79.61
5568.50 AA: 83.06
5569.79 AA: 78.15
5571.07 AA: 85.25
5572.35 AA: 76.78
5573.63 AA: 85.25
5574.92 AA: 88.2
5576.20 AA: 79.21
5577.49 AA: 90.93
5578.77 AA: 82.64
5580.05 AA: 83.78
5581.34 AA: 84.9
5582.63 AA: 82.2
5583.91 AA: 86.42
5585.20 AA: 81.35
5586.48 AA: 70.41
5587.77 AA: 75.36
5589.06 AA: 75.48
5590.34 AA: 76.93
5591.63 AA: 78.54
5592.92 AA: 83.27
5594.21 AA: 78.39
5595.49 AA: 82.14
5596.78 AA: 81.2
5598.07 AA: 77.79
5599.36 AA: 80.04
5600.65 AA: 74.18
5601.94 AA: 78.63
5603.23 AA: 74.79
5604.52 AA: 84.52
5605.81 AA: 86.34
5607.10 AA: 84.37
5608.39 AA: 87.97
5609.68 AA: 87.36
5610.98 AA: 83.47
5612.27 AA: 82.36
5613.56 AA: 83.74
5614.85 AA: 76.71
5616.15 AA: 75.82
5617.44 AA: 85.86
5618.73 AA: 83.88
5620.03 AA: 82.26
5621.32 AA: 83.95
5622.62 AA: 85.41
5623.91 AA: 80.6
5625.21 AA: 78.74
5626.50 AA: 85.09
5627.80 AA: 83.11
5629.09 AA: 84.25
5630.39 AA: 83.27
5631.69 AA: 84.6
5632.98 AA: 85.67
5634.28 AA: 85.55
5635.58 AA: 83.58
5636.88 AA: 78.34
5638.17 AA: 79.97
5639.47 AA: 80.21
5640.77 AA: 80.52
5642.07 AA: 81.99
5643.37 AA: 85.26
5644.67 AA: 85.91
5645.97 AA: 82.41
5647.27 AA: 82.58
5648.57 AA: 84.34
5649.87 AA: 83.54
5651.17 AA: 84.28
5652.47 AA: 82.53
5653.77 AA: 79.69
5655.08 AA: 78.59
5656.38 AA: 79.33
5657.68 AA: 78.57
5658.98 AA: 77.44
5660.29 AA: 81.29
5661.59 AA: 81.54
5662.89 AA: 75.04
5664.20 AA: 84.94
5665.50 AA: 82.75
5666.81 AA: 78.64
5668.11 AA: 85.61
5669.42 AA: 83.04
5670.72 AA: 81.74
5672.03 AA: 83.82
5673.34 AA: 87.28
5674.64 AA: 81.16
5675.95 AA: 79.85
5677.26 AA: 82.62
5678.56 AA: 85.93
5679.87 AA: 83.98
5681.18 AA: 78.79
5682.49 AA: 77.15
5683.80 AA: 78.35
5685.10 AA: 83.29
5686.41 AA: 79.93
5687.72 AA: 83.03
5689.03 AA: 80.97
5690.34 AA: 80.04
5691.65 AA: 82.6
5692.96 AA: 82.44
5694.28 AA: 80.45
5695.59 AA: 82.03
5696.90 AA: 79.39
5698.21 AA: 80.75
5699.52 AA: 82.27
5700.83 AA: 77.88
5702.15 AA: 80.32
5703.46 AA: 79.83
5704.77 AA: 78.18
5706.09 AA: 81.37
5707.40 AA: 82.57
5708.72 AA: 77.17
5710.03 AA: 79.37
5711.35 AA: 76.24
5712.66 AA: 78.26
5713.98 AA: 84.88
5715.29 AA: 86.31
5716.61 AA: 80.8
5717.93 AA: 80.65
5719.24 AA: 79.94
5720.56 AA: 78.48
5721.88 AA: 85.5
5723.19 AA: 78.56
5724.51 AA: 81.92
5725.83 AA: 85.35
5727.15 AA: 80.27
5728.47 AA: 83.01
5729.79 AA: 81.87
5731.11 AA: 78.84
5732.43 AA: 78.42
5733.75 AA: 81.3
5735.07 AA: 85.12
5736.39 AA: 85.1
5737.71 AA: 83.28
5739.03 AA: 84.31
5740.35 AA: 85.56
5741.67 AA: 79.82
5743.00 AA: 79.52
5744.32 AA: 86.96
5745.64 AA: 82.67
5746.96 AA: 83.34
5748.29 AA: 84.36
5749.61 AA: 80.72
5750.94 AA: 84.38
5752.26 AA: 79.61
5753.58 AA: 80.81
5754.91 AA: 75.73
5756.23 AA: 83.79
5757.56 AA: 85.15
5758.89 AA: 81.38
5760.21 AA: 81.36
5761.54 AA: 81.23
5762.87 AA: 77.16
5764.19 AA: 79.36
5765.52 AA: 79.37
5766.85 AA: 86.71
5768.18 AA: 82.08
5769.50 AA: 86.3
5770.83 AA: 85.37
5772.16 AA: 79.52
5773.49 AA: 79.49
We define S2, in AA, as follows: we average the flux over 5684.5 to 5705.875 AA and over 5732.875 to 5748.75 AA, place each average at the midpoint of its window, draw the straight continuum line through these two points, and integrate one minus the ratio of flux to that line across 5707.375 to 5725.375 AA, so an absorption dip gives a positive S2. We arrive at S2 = 0.3 AA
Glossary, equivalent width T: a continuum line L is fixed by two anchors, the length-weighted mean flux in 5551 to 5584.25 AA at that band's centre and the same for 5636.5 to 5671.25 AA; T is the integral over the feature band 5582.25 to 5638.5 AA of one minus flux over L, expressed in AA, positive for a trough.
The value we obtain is 0.5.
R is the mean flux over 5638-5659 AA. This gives 81.8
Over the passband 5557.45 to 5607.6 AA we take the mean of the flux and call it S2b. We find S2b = 81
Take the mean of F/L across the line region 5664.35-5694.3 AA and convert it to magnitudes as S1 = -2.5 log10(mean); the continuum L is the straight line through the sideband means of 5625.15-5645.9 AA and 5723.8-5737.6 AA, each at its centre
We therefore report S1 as 0.01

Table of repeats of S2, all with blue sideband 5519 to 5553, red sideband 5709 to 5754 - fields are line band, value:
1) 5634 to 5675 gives 0.43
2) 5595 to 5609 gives 0.39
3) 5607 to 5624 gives 0.01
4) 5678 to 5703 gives 0.41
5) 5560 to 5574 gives 0.42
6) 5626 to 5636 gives -0.16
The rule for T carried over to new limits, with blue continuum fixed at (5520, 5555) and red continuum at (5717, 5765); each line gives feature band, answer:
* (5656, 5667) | 0.3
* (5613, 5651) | 0.1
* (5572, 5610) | 0.9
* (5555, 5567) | 0.3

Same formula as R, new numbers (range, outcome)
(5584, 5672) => 81.5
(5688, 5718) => 80.6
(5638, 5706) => 81.4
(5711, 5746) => 82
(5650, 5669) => 80.8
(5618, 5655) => 82.8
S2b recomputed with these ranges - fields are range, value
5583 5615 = 80.6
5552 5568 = 81.8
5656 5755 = 81.4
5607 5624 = 83.2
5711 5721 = 80.9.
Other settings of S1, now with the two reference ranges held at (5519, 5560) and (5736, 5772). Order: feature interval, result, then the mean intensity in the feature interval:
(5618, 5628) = 0.01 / 82.9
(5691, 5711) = 0.03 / 80.3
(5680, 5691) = 0.03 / 80.4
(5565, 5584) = 0.01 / 82.9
